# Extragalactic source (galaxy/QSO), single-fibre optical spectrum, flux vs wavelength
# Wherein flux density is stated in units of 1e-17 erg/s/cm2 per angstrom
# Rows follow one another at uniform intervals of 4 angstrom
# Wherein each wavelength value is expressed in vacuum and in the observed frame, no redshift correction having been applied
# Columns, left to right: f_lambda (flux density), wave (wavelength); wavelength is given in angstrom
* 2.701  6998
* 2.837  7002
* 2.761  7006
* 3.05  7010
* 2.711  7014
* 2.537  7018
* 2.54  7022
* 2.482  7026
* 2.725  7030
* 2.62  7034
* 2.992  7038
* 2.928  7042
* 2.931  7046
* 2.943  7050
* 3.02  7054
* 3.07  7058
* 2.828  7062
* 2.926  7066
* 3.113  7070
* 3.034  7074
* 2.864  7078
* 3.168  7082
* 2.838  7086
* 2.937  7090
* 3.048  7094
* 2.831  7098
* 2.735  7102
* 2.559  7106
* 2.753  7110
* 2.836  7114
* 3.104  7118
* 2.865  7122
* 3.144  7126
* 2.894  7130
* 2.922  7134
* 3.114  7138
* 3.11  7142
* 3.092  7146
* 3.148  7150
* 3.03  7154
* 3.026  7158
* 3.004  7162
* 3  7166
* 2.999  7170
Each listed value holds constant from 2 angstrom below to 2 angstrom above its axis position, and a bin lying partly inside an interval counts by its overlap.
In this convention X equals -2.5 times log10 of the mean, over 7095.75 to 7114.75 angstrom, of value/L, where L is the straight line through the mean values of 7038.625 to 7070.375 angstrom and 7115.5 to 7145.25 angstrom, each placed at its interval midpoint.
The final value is 0.10 mag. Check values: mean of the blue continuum 2.96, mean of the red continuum 3.02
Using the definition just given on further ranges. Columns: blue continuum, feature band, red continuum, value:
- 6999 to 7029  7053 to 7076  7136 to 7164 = -0.06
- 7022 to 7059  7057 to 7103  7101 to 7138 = -0.03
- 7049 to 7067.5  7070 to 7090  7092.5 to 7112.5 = -0.04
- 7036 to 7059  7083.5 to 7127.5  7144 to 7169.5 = 0.05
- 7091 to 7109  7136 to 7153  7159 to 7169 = -0.06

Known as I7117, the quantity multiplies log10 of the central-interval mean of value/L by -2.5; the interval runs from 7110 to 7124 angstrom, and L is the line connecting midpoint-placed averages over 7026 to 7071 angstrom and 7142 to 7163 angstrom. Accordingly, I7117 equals 0.04 mag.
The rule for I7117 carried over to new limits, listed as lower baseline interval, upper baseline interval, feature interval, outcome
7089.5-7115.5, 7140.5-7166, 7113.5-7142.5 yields -0.02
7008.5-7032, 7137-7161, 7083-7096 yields -0.03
